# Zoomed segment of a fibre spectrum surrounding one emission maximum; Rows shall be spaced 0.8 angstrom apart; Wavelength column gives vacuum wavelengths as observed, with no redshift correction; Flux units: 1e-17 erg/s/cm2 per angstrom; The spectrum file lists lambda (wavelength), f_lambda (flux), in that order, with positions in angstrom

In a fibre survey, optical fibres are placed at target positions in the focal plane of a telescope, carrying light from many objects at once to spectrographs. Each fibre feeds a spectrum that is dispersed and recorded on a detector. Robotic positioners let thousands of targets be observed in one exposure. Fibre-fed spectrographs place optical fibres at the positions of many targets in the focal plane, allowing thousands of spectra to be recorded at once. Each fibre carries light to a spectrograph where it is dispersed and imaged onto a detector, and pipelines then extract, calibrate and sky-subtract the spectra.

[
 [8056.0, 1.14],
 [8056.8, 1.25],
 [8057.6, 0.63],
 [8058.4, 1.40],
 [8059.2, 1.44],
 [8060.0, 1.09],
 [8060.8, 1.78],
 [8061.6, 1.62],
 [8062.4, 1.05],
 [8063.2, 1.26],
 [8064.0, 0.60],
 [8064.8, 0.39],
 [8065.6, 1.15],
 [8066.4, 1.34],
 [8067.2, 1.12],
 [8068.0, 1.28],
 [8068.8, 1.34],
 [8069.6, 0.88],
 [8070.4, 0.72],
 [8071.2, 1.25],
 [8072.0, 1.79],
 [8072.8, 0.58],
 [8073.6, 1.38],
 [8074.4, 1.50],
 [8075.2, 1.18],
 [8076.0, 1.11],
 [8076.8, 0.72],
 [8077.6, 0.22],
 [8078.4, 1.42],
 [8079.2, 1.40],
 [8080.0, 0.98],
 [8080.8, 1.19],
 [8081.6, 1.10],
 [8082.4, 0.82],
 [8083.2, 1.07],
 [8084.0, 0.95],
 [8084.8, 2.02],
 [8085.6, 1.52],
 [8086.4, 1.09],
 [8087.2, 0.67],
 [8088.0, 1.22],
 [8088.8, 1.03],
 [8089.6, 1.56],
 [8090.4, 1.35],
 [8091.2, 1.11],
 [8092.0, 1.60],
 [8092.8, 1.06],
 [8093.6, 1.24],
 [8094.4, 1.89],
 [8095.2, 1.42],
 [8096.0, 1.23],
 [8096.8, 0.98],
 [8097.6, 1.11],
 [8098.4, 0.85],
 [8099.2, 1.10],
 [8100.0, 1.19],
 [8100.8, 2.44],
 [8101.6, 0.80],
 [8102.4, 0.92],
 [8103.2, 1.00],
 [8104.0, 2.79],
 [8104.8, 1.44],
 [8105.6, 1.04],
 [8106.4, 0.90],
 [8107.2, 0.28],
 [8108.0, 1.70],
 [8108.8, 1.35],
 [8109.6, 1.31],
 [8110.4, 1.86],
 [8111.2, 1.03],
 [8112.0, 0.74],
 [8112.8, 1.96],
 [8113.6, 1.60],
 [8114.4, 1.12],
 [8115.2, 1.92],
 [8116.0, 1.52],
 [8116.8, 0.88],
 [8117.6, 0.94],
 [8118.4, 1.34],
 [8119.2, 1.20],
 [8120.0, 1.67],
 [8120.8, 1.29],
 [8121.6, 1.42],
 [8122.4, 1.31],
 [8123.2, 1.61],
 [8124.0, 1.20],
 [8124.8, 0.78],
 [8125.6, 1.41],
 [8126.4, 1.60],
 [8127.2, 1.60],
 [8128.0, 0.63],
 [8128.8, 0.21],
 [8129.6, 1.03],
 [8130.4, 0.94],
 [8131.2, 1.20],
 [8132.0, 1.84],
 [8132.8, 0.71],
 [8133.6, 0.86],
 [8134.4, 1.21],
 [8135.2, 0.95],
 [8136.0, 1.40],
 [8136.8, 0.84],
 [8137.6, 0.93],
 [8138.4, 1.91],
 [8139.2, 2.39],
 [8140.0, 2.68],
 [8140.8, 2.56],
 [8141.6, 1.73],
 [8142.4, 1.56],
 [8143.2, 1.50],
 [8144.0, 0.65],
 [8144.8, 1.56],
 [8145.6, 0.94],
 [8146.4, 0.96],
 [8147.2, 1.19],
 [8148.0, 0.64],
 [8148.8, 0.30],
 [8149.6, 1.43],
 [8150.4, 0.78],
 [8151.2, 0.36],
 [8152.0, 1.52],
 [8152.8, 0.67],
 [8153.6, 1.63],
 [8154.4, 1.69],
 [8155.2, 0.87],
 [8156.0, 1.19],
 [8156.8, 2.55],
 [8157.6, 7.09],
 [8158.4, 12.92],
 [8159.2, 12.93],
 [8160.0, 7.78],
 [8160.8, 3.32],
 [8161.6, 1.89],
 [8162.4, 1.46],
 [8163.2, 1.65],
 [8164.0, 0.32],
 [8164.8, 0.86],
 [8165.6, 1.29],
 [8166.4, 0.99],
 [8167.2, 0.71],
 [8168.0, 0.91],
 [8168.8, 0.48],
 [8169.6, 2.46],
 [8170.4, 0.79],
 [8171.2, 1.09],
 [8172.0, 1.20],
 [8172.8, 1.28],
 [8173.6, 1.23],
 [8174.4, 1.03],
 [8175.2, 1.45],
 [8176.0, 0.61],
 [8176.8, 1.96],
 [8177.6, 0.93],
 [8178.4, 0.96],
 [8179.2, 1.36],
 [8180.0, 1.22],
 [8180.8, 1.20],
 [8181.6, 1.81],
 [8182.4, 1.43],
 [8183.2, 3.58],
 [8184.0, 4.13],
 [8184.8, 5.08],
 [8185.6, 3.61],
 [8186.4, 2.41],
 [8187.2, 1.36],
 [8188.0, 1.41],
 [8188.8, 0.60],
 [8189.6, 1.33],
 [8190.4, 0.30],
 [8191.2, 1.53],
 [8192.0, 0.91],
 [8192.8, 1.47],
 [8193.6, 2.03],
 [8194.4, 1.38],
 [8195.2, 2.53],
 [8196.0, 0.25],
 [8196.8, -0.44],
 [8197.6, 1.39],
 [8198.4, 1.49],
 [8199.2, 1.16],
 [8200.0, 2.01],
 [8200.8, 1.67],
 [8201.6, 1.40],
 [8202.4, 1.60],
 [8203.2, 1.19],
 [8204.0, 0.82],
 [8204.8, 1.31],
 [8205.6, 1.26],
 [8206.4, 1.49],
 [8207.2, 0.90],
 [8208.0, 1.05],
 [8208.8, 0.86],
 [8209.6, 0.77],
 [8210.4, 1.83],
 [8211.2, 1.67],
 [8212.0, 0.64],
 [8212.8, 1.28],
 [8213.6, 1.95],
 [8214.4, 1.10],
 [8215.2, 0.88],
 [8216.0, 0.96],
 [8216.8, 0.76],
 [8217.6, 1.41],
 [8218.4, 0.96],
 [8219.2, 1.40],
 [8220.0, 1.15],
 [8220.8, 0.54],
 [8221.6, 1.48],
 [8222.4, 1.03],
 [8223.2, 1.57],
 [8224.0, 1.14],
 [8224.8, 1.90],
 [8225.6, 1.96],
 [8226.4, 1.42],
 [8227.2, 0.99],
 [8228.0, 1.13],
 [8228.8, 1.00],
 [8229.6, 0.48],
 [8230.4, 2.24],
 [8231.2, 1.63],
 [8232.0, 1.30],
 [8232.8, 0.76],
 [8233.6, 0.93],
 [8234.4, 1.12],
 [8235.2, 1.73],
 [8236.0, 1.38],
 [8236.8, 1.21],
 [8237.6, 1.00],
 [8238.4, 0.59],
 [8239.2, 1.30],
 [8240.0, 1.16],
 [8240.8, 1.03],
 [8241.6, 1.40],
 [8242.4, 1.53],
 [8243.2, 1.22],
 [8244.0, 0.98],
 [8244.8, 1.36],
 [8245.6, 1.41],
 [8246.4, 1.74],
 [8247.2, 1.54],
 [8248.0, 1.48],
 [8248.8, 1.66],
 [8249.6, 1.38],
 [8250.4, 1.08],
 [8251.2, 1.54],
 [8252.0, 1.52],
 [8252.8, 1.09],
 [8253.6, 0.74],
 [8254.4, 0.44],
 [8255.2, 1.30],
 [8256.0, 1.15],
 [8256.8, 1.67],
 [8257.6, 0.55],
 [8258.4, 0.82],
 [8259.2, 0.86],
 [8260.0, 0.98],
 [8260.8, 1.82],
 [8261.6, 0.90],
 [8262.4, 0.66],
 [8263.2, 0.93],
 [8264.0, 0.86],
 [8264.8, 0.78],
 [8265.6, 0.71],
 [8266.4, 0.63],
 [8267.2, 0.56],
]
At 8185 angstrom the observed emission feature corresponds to [N II] 6583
